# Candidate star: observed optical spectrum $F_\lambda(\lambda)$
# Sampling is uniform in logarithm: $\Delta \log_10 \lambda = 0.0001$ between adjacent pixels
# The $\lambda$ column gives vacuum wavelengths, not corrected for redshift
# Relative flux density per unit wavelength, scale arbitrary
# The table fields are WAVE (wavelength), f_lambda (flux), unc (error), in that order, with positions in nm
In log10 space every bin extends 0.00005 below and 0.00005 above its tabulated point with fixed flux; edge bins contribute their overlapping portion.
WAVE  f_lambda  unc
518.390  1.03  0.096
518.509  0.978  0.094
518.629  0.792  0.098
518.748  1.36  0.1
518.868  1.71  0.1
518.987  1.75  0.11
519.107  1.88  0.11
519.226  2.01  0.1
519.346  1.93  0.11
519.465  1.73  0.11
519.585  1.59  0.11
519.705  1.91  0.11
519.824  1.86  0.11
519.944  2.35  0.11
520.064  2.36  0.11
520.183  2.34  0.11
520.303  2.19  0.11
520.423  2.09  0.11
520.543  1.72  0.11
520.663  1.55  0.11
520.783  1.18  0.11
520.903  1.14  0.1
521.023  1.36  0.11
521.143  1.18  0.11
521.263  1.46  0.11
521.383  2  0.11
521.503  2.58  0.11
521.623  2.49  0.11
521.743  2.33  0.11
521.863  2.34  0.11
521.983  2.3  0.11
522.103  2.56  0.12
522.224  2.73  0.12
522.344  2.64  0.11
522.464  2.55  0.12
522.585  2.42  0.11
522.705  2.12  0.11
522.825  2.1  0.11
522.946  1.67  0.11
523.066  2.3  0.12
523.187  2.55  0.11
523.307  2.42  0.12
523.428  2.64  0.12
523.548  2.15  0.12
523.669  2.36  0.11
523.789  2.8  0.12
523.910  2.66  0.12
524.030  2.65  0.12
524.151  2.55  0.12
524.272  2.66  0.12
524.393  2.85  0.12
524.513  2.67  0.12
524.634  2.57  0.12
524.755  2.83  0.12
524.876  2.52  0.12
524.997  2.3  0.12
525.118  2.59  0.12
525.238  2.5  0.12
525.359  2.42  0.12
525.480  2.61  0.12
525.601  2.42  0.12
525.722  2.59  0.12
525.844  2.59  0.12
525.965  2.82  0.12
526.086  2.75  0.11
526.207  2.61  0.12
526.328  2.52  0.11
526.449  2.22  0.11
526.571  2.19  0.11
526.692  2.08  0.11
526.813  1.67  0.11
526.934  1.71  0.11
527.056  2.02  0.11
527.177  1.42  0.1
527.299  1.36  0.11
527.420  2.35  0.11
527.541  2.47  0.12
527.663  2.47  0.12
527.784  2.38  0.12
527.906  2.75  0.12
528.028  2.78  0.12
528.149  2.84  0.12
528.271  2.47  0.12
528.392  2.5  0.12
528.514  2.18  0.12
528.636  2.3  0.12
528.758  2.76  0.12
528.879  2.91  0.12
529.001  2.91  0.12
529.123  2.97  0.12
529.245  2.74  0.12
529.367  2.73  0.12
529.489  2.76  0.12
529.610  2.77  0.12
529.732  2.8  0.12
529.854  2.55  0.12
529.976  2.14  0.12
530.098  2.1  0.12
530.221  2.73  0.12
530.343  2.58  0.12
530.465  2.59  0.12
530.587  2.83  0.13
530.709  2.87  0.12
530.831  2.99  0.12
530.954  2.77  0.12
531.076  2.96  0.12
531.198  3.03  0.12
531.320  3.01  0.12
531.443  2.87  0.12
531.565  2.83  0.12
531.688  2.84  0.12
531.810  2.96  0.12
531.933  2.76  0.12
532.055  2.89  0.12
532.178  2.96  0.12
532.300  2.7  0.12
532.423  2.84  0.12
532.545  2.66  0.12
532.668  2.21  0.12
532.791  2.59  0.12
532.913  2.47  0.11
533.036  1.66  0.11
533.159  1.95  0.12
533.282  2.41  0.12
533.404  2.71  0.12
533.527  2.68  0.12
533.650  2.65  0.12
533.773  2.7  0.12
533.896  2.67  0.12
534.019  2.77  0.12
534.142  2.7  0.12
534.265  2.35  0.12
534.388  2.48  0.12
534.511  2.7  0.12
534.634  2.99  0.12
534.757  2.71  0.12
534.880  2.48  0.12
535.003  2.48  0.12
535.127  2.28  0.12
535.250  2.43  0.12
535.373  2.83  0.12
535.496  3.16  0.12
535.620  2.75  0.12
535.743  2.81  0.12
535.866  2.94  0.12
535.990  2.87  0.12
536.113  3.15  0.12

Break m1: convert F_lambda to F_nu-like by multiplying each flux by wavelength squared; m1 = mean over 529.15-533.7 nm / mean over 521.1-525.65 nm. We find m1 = 1.14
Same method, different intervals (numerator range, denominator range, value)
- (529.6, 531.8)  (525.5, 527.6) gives 1.25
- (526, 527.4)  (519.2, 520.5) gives 1.05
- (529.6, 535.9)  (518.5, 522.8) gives 1.43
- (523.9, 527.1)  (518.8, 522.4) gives 1.27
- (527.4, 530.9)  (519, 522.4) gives 1.37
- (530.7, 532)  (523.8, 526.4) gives 1.14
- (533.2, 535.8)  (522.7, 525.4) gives 1.11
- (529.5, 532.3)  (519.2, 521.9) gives 1.52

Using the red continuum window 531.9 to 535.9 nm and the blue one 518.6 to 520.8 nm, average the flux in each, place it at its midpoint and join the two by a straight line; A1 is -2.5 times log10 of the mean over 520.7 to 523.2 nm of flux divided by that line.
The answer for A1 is -0.065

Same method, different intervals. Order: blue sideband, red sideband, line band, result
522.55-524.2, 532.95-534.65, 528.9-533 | -0.106 mag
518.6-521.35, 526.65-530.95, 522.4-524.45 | -0.203 mag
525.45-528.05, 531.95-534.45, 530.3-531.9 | -0.157 mag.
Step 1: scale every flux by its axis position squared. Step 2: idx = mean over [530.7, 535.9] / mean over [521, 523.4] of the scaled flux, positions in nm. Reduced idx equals 1.3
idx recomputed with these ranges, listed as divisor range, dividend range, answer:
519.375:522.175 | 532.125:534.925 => 1.39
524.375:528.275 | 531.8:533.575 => 1.09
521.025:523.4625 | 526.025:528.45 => 1.04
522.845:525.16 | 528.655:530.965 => 1.10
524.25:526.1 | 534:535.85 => 1.06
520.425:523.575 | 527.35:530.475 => 1.27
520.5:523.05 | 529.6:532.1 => 1.41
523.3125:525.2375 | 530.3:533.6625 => 1.07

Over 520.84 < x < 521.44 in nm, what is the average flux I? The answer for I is 1.42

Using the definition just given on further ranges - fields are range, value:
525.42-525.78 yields 2.54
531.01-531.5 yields 2.97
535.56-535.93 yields 2.83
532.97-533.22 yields 1.81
